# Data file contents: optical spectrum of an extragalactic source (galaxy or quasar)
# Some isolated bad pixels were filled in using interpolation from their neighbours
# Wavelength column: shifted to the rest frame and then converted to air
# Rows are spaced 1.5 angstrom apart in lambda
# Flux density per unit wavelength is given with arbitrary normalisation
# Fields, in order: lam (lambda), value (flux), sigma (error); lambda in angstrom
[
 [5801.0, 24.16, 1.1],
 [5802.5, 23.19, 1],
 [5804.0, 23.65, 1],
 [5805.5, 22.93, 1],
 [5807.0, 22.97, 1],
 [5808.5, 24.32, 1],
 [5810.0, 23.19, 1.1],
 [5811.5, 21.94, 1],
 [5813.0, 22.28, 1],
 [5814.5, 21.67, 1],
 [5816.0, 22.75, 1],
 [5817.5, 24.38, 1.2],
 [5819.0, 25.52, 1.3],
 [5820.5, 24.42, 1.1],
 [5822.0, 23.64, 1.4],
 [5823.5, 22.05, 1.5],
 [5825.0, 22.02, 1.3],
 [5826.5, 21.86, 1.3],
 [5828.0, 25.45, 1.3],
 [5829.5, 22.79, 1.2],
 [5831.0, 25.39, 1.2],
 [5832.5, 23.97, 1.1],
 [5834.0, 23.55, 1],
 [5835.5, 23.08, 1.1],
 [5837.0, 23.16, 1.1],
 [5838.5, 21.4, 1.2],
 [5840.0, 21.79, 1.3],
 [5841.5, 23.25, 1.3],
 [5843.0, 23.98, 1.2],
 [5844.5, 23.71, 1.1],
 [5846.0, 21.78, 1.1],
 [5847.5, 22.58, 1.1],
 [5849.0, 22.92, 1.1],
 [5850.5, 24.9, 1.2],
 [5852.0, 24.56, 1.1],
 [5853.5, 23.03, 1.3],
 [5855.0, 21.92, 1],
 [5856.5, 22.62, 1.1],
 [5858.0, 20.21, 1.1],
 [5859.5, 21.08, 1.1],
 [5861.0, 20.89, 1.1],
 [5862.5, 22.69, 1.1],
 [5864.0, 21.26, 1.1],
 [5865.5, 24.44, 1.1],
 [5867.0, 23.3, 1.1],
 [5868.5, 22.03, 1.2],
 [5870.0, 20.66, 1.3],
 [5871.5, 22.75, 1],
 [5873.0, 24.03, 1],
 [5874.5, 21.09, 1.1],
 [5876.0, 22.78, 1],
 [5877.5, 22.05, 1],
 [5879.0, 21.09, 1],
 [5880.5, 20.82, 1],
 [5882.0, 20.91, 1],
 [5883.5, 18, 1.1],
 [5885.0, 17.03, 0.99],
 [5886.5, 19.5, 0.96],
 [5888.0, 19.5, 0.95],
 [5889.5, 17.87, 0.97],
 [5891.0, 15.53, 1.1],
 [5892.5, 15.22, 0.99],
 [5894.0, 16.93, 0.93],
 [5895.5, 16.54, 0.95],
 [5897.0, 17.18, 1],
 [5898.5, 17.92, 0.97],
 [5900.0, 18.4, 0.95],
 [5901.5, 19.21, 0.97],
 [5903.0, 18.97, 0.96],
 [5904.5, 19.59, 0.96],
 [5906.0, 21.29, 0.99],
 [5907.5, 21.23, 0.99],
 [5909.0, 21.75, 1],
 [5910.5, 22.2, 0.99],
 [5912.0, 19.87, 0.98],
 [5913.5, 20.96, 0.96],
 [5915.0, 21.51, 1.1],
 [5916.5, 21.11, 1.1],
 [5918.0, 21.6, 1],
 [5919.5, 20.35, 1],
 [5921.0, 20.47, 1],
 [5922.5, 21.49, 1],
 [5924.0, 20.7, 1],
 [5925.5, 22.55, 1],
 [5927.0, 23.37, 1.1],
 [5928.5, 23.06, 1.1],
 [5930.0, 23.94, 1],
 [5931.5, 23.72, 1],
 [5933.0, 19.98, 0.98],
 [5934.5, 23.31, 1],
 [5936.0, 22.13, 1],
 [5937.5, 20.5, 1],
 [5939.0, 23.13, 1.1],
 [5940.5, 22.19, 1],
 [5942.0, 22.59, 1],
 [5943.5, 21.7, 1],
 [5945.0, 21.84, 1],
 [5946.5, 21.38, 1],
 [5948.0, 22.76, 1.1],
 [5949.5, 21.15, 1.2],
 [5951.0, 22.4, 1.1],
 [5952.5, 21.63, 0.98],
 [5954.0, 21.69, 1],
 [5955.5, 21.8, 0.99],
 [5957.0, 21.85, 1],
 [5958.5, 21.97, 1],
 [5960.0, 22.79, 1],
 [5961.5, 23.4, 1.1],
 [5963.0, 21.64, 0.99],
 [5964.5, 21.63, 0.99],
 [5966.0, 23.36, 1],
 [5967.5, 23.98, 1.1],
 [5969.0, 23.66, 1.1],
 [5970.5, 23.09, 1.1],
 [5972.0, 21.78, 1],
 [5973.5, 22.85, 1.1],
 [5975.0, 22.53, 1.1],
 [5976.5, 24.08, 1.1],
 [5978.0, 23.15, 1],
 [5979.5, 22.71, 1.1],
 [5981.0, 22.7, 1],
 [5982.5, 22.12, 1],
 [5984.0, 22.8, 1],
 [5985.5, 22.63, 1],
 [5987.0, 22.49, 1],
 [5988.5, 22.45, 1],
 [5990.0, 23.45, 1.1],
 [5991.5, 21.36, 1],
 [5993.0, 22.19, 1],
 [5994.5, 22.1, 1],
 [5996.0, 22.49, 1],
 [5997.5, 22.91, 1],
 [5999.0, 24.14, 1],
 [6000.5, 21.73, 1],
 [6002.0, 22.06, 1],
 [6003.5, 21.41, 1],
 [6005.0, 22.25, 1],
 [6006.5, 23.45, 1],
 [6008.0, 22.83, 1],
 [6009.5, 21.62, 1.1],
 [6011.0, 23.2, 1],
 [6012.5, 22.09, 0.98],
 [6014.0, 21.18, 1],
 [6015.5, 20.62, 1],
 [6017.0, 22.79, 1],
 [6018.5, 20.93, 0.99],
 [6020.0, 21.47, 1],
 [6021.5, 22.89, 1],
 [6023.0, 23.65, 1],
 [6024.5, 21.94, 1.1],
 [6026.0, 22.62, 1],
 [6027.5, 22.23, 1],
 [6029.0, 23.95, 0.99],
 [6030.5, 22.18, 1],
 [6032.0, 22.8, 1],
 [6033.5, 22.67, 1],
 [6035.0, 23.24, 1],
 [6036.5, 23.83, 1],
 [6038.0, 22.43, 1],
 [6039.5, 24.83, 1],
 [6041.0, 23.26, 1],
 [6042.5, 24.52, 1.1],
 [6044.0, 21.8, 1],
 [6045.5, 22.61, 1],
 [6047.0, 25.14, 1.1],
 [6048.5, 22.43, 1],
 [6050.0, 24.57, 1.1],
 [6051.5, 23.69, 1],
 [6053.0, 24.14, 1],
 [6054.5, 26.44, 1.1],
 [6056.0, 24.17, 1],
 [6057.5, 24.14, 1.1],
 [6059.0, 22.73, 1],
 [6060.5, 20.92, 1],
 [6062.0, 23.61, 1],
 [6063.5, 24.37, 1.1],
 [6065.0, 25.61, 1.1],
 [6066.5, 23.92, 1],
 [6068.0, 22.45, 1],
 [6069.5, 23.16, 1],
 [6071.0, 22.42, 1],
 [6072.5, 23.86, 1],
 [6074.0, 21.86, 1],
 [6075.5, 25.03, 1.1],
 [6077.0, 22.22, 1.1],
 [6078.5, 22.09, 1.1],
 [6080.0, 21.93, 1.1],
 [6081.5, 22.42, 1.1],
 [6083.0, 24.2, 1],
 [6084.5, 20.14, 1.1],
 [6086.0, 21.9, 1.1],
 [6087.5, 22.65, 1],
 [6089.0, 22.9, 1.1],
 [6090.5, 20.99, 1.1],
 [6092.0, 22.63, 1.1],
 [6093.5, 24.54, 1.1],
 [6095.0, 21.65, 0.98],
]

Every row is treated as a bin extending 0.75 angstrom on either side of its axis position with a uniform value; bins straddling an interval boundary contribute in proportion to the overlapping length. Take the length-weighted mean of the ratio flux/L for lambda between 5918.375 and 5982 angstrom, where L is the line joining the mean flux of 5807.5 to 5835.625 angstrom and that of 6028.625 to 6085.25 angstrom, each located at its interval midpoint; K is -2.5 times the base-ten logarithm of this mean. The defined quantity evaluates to 0.05 mag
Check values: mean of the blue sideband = 23.4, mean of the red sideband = 23.3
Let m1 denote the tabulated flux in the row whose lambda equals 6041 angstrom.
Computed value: 23.26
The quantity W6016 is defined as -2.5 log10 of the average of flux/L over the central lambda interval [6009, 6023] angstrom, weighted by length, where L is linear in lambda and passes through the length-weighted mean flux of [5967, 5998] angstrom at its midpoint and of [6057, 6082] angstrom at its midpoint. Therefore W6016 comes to 0.04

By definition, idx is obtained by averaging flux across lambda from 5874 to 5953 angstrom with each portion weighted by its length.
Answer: 20.6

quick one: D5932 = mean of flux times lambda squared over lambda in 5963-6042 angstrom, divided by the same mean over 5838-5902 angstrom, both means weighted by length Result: 1.1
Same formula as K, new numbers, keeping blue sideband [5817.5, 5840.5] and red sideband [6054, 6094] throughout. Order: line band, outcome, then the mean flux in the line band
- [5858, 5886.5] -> 0.09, 21.4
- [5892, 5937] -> 0.13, 20.6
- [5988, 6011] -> 0.03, 22.5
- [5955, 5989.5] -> 0.02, 22.7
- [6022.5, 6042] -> 0.00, 23.1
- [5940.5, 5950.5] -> 0.06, 21.9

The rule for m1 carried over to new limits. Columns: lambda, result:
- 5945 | 21.84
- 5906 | 21.29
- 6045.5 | 22.61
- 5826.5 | 21.86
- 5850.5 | 24.9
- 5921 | 20.47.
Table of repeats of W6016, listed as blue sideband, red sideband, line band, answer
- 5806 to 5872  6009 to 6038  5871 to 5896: 0.17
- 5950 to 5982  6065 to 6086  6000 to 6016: 0.03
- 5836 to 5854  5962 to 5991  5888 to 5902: 0.31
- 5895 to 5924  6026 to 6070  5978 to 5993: -0.03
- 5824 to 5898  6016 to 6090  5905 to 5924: 0.04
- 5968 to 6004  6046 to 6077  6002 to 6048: 0.02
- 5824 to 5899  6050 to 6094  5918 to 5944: 0.00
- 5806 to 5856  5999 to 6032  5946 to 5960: 0.03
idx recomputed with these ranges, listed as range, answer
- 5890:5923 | 19.5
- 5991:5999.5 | 22.5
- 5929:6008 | 22.4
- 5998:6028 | 22.3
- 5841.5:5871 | 22.6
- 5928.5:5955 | 22.1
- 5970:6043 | 22.6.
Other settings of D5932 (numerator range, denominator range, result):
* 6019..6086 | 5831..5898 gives 1.16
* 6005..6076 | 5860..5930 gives 1.18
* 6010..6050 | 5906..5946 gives 1.08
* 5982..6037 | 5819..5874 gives 1.04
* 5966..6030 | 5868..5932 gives 1.14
